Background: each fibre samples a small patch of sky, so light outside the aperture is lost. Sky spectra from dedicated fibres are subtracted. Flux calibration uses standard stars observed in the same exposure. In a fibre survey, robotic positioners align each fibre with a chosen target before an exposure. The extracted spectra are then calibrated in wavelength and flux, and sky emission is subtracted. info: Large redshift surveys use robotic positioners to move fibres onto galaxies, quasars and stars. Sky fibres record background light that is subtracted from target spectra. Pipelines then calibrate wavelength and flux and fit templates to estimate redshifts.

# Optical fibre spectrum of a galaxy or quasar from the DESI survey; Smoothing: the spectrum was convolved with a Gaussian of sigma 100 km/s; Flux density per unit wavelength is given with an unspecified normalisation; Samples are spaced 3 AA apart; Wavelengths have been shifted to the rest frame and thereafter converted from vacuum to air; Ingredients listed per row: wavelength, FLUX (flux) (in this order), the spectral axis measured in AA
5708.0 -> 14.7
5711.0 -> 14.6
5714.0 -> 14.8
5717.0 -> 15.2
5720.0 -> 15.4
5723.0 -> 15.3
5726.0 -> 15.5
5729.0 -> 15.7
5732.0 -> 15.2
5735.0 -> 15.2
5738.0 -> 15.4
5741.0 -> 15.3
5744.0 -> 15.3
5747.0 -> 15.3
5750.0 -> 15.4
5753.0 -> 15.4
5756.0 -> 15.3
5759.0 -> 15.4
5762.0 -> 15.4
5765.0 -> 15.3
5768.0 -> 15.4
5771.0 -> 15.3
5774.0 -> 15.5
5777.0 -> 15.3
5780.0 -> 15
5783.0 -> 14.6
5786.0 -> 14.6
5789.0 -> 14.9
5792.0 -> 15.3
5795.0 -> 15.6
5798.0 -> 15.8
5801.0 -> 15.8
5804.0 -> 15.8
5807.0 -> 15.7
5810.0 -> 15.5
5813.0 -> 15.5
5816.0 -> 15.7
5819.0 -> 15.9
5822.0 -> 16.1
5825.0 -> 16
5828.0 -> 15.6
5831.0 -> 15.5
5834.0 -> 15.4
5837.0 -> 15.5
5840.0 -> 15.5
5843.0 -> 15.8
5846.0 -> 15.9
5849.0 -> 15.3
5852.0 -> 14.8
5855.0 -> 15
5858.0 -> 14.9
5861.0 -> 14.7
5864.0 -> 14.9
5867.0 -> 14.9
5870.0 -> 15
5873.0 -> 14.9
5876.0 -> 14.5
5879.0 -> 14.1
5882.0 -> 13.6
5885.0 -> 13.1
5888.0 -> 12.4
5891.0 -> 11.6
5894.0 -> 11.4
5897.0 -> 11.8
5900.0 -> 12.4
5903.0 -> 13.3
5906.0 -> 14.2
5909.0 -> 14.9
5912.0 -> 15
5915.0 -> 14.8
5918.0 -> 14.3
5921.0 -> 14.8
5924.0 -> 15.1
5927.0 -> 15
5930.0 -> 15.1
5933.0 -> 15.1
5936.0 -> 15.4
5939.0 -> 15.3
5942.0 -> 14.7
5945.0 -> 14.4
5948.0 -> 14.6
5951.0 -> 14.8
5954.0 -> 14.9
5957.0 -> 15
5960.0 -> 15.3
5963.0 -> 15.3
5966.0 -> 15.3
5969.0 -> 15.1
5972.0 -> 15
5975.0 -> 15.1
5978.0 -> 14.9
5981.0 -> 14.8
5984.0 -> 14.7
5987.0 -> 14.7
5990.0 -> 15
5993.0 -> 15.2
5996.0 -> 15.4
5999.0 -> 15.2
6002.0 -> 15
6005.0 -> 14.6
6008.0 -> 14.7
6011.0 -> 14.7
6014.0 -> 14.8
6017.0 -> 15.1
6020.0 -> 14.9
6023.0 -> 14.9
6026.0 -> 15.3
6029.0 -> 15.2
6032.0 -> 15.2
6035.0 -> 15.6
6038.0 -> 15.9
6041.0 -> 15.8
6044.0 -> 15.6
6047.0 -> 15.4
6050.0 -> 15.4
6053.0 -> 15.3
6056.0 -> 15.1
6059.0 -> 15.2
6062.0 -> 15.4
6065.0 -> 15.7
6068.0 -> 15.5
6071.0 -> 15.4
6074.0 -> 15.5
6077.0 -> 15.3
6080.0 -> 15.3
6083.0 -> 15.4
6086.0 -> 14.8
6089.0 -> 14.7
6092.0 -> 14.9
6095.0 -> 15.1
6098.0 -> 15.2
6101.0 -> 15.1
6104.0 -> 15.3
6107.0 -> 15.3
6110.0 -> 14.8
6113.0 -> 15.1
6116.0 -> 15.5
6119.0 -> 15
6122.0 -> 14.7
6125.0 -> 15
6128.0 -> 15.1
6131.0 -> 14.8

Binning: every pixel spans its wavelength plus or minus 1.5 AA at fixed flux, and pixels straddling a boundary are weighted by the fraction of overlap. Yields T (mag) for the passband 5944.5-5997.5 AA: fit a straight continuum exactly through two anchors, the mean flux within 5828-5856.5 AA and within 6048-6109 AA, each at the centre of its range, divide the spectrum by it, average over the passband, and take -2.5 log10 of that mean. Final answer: 0.02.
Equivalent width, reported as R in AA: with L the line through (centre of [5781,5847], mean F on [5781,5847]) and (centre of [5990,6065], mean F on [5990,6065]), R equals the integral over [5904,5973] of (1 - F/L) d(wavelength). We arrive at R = 1.9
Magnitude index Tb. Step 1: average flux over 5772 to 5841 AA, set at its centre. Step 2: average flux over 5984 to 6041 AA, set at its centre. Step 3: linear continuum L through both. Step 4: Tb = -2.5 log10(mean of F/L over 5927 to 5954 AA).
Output 0.02 mag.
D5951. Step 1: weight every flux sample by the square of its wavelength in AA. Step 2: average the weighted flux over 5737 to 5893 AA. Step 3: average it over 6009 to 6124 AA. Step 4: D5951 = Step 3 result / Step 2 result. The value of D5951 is 1.1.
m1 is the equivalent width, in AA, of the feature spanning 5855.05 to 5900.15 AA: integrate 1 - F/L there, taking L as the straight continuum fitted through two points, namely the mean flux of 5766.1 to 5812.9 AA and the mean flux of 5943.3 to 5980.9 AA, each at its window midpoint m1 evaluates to 4.35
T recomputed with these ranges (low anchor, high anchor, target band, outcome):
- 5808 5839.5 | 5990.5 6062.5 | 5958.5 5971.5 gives 0.01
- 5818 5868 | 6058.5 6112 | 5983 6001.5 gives 0.02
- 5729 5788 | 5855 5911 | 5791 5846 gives -0.08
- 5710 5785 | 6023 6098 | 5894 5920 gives 0.12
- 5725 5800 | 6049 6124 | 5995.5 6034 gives 0.02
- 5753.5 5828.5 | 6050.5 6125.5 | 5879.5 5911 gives 0.19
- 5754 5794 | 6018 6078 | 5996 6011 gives 0.03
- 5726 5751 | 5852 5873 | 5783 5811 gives -0.02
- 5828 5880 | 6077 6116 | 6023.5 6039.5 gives -0.02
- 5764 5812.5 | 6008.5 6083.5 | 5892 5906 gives 0.23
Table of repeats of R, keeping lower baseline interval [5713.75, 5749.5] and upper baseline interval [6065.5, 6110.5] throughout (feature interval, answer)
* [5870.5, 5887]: 1.32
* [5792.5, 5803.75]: -0.30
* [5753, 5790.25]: 0.31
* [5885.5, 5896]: 2.30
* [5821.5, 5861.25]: -0.40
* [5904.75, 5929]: 0.76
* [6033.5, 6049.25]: -0.45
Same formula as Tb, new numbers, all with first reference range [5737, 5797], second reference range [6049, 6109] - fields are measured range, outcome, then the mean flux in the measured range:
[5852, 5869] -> 0.03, 14.9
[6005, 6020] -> 0.03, 14.8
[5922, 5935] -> 0.01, 15.1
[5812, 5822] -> -0.04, 15.8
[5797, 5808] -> -0.04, 15.8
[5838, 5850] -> -0.03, 15.6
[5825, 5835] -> -0.02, 15.6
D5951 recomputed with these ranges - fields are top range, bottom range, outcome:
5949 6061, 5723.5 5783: 1.07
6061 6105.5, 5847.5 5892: 1.15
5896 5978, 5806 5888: 1.00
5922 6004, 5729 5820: 1.04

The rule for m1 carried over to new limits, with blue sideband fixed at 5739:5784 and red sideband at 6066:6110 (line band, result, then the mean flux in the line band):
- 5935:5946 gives 0.2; 15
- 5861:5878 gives 0.5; 14.8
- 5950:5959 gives 0.2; 14.9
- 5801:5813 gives -0.3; 15.7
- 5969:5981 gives 0.2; 15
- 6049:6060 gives 0.0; 15.2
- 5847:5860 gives 0.2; 15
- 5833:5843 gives -0.2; 15.5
